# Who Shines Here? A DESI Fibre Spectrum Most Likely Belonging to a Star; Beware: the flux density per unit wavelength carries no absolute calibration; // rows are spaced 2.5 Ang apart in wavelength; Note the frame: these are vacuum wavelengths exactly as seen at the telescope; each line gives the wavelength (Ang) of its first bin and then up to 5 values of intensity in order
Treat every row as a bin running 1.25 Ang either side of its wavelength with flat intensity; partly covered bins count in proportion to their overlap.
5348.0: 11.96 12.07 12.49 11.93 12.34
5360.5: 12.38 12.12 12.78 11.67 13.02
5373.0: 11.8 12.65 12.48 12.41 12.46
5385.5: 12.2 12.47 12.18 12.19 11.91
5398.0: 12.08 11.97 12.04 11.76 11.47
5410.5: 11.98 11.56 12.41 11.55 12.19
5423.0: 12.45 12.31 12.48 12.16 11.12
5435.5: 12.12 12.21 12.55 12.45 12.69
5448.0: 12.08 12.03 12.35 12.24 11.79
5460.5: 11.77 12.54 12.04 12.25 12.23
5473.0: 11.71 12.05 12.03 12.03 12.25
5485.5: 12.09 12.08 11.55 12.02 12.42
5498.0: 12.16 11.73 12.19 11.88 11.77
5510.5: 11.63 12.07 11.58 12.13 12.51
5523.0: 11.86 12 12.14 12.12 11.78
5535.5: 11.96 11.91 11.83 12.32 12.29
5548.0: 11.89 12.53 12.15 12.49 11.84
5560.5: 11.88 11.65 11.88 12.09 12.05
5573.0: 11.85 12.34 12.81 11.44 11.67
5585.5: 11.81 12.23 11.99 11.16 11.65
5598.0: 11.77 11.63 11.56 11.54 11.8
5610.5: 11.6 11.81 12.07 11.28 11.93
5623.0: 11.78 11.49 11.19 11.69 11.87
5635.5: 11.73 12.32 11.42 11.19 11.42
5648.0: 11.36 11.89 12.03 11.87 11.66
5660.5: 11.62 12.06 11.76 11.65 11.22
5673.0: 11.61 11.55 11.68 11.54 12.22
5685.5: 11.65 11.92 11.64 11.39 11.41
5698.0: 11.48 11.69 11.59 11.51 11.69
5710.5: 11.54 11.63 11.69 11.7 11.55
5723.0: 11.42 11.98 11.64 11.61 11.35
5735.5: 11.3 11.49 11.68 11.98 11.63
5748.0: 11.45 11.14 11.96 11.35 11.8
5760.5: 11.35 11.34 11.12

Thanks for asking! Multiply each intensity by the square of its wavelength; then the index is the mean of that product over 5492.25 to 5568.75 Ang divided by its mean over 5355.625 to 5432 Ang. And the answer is 1.0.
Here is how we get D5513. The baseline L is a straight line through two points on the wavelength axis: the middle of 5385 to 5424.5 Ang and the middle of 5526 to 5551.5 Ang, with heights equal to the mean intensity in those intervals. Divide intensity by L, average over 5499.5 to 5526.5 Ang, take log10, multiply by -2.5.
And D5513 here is 0.01 mag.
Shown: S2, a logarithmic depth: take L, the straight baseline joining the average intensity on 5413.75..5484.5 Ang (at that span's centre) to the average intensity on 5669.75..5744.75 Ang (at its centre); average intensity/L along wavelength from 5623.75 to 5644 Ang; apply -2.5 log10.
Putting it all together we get 0.01 mag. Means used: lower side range 12.1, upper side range 11.6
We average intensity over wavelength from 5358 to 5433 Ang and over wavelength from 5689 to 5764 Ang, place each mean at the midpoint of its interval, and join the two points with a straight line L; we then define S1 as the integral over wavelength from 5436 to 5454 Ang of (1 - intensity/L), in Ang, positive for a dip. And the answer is -0.4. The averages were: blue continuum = 12.2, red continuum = 11.6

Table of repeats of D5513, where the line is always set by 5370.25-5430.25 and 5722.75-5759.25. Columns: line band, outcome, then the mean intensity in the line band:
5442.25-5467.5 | -0.01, 12.2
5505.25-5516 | 0.02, 11.8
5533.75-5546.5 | -0.01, 12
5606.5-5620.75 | 0.01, 11.7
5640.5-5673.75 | 0.01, 11.6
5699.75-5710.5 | 0.00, 11.6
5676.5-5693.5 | 0.00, 11.7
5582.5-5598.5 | 0.01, 11.8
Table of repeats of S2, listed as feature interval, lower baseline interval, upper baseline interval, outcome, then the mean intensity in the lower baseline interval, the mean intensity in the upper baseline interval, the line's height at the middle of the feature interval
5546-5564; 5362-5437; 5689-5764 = -0.02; 12.1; 11.6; 11.9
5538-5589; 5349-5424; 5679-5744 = -0.02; 12.2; 11.6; 11.9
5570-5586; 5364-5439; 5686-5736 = -0.02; 12.1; 11.6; 11.8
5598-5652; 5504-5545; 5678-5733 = 0.01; 12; 11.6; 11.8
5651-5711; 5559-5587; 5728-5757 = 0.00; 12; 11.5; 11.7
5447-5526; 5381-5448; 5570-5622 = 0.00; 12.1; 11.8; 12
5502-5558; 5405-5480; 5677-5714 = -0.01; 12.1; 11.6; 11.9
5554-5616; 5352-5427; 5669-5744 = 0.00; 12.2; 11.6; 11.8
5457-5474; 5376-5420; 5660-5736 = -0.01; 12.1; 11.6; 12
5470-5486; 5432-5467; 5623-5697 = 0.00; 12.1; 11.7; 12.1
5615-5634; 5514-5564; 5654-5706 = 0.02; 12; 11.7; 11.8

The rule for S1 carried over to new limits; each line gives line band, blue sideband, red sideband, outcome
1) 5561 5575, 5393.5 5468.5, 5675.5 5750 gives -0.08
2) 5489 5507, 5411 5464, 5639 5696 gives 0.03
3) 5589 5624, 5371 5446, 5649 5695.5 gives 0.39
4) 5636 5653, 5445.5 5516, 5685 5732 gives 0.14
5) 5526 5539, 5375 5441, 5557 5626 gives -0.08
